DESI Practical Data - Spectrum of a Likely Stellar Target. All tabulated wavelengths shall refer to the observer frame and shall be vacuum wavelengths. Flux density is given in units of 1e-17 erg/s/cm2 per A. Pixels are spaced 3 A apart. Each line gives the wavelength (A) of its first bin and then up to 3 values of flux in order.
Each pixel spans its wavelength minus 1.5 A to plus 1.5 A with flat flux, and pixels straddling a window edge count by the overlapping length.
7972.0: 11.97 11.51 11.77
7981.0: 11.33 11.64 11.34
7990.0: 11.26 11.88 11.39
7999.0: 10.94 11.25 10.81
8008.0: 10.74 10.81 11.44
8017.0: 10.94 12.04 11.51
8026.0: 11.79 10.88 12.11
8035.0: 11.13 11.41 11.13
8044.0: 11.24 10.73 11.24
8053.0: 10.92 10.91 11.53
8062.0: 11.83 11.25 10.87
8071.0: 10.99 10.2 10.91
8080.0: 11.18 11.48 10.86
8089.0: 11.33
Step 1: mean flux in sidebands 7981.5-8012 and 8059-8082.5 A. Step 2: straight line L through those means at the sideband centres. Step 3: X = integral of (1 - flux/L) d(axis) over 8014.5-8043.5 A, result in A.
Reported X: -0.71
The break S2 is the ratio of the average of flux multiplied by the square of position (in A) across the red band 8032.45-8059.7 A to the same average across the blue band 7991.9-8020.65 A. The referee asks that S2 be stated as 1.01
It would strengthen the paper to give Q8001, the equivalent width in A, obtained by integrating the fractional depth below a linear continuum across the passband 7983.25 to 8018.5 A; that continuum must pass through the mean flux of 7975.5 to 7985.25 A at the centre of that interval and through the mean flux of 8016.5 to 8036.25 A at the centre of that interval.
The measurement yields 1.1 A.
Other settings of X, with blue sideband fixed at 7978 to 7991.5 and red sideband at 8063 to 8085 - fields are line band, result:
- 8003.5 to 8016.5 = 0.4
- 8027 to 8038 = -0.2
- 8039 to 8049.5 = 0.1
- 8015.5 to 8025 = -0.2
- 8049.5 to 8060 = 0.0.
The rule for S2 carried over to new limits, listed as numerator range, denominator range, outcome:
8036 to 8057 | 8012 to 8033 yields 0.97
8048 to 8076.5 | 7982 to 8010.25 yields 1.00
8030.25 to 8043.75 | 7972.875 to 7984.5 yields 1.00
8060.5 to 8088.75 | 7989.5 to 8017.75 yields 1.01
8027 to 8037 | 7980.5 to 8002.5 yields 1.01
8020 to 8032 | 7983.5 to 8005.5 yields 1.03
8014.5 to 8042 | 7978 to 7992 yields 1.01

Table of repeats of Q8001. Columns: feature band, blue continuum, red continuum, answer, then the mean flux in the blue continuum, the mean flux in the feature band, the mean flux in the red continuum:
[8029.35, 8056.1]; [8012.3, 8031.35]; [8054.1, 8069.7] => 0.4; 11.5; 11.2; 11.3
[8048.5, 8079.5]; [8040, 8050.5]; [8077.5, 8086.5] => 0.2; 11.1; 11.1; 11.2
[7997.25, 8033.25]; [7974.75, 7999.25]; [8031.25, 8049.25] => 0.3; 11.5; 11.3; 11.3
